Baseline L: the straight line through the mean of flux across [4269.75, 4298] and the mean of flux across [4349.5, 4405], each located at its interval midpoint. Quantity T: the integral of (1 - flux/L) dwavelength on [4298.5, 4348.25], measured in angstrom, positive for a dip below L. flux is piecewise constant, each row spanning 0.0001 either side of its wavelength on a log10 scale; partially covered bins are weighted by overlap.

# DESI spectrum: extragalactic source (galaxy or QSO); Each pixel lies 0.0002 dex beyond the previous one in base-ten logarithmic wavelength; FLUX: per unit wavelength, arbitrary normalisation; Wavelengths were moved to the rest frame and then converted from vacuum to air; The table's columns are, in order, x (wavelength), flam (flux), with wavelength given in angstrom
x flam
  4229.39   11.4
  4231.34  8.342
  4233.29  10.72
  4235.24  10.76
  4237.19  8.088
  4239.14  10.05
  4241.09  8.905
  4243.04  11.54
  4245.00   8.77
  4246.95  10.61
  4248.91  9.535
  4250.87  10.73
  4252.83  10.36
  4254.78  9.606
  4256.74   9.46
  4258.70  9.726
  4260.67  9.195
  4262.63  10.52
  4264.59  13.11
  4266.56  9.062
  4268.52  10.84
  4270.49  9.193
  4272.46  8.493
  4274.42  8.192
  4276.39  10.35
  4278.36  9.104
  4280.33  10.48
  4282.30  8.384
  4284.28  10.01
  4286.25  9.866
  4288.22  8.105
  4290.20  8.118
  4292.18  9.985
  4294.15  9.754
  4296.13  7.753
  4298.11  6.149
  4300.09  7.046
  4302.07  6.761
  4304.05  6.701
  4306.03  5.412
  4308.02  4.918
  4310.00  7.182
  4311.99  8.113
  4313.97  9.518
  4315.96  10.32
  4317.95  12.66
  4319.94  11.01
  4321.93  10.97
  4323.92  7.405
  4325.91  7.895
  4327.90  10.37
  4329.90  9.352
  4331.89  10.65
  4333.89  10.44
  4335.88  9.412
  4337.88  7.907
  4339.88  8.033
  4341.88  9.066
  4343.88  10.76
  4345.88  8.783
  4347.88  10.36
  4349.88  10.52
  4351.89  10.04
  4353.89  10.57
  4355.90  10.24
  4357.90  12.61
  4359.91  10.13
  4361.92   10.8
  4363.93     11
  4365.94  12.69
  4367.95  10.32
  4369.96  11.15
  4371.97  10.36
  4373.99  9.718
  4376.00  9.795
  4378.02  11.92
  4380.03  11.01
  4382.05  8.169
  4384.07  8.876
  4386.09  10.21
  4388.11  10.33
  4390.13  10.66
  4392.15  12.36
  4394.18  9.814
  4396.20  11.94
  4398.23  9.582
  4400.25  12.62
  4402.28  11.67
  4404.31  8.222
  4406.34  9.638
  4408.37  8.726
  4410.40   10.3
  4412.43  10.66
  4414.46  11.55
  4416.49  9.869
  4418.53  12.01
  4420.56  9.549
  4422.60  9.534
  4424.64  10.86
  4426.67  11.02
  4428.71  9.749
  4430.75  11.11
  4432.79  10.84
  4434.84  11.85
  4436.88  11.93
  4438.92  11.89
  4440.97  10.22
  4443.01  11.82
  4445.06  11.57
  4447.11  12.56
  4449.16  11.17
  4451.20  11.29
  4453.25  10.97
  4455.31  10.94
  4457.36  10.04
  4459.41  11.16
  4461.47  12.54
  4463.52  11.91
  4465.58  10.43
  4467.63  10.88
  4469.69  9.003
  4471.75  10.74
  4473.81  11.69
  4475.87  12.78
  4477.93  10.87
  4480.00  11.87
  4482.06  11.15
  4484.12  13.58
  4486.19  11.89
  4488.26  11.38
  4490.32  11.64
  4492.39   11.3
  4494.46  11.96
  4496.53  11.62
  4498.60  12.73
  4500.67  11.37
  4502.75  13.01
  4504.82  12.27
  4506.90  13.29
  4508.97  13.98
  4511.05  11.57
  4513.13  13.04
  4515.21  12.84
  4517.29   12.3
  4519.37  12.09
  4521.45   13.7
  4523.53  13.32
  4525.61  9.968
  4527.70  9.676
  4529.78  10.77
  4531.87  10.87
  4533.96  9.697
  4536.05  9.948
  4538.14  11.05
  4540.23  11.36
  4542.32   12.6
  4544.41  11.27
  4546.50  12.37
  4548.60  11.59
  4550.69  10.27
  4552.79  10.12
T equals 4.8 angstrom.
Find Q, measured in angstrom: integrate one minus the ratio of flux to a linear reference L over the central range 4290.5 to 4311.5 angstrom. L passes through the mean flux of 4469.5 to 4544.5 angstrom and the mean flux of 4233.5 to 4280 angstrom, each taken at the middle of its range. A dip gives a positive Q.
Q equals 6.1 angstrom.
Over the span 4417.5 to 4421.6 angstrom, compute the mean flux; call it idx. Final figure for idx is 10.8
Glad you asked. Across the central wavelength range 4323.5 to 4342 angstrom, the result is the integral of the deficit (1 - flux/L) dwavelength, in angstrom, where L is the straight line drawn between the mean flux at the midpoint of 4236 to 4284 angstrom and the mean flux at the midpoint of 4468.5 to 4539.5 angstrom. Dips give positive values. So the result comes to 2.2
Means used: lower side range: 9.77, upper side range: 11.7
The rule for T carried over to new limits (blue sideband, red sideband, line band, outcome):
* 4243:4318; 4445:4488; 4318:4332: -0.3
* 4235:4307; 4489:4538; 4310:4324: -0.4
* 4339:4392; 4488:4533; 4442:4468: 0.1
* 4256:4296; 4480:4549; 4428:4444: -0.1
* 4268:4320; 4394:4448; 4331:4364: -1.8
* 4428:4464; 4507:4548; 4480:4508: -1.3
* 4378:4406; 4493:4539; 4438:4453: -0.6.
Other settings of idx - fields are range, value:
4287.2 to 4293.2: 8.75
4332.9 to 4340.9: 8.95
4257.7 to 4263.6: 9.8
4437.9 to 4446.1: 11.4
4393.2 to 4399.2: 10.5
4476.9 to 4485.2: 11.9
